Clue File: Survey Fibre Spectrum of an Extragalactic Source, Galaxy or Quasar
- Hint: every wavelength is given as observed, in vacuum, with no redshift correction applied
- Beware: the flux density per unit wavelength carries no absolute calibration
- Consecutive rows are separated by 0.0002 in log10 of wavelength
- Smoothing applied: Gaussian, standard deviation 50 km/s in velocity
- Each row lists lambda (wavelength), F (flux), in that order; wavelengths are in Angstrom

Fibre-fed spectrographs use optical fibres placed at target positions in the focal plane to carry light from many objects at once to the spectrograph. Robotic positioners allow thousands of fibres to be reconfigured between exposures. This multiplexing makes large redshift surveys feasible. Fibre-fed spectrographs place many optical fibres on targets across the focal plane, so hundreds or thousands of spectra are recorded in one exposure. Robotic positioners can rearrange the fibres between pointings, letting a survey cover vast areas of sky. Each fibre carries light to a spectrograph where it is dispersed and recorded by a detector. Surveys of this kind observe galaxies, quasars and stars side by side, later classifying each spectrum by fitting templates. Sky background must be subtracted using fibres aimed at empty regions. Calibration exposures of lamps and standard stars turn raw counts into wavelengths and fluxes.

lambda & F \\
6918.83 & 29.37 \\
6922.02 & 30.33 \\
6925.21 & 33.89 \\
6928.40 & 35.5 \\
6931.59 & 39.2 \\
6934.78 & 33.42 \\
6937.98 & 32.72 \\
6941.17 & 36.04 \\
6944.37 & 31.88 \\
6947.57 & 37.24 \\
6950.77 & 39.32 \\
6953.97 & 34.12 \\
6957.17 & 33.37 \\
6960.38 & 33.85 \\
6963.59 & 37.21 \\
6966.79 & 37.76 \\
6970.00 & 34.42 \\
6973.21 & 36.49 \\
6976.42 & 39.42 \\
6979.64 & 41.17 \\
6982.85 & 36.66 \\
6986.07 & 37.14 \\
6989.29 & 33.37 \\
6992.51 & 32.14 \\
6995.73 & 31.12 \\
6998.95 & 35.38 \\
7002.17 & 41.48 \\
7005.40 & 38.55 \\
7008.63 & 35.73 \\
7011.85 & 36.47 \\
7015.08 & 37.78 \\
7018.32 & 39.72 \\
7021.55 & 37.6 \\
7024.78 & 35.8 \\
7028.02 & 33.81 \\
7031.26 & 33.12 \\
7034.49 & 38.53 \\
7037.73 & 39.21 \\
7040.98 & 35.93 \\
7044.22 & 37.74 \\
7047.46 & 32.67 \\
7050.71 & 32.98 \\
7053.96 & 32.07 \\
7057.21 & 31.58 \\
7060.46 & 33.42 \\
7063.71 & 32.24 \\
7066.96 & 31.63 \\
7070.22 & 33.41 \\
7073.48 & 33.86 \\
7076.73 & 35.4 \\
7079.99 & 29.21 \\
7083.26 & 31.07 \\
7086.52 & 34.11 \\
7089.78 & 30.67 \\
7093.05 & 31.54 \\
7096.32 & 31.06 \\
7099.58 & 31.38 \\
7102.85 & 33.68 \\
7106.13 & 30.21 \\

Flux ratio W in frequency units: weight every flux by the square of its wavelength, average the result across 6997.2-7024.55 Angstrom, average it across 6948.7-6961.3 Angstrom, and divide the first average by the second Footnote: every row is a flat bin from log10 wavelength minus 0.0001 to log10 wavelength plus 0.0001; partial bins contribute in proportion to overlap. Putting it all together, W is 1.09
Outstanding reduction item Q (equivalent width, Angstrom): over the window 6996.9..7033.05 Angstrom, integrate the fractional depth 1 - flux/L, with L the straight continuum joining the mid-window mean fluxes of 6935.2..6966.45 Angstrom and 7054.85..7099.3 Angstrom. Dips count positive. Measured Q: -3.4 Angstrom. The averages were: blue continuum 35.1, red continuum 32.2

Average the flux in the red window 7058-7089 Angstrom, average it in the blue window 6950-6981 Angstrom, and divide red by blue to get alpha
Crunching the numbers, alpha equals 0.9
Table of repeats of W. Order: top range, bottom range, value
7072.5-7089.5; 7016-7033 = 0.92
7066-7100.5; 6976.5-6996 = 0.92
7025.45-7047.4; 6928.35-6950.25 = 1.05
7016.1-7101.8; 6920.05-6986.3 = 0.98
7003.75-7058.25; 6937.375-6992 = 1.02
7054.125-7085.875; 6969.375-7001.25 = 0.93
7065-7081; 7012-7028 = 0.90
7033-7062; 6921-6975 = 1.02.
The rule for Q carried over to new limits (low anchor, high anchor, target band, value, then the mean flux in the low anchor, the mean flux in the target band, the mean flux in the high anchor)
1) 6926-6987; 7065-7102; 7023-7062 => -1.5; 36.1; 34.8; 32.2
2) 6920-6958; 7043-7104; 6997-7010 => -1.5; 34.7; 37.6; 32.6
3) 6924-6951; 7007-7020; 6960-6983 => -0.7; 35.3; 37.3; 37.4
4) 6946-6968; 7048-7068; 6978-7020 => -2.6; 36.1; 36.7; 32.4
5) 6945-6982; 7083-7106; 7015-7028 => -1.0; 36.6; 37.2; 31.9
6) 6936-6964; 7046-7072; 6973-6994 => -1.5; 35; 36.7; 32.5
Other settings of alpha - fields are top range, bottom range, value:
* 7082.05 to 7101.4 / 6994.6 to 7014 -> 0.86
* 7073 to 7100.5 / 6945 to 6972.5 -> 0.89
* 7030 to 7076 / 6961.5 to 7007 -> 0.94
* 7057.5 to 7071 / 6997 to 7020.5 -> 0.86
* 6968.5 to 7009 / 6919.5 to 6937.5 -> 1.07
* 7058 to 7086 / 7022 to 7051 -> 0.91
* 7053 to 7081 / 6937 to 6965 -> 0.93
